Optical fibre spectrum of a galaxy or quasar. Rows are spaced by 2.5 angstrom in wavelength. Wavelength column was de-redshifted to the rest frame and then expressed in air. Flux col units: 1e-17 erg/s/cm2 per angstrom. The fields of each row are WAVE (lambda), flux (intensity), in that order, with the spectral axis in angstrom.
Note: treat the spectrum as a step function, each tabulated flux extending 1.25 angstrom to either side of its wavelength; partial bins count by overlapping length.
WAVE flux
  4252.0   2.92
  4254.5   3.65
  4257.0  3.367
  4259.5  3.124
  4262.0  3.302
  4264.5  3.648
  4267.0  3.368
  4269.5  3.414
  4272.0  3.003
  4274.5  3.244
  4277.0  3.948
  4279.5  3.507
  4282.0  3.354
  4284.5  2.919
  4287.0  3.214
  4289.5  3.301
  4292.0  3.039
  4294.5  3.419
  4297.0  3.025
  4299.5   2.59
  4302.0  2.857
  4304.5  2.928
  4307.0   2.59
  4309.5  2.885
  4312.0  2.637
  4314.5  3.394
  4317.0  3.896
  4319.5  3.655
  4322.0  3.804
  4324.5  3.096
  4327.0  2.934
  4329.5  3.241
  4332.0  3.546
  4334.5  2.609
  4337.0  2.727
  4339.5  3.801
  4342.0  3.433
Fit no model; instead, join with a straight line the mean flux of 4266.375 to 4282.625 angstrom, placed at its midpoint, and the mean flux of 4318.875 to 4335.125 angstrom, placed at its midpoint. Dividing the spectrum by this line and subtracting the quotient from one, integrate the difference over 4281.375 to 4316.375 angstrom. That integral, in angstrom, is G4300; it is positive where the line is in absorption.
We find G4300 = 3.4 angstrom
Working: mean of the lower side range 3.41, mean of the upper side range 3.28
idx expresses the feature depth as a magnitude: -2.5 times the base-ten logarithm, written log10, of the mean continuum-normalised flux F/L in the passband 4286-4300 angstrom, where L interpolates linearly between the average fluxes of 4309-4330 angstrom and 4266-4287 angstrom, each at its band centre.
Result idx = 0.07 mag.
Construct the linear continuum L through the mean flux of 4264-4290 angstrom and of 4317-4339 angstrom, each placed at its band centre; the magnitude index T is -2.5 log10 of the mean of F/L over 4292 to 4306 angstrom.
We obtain 0.121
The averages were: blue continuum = 3.35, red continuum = 3.26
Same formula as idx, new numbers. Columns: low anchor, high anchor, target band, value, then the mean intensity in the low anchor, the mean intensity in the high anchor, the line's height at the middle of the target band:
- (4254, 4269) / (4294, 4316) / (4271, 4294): -0.04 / 3.4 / 2.92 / 3.17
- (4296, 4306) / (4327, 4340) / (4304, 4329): -0.08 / 2.84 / 3.13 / 2.98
